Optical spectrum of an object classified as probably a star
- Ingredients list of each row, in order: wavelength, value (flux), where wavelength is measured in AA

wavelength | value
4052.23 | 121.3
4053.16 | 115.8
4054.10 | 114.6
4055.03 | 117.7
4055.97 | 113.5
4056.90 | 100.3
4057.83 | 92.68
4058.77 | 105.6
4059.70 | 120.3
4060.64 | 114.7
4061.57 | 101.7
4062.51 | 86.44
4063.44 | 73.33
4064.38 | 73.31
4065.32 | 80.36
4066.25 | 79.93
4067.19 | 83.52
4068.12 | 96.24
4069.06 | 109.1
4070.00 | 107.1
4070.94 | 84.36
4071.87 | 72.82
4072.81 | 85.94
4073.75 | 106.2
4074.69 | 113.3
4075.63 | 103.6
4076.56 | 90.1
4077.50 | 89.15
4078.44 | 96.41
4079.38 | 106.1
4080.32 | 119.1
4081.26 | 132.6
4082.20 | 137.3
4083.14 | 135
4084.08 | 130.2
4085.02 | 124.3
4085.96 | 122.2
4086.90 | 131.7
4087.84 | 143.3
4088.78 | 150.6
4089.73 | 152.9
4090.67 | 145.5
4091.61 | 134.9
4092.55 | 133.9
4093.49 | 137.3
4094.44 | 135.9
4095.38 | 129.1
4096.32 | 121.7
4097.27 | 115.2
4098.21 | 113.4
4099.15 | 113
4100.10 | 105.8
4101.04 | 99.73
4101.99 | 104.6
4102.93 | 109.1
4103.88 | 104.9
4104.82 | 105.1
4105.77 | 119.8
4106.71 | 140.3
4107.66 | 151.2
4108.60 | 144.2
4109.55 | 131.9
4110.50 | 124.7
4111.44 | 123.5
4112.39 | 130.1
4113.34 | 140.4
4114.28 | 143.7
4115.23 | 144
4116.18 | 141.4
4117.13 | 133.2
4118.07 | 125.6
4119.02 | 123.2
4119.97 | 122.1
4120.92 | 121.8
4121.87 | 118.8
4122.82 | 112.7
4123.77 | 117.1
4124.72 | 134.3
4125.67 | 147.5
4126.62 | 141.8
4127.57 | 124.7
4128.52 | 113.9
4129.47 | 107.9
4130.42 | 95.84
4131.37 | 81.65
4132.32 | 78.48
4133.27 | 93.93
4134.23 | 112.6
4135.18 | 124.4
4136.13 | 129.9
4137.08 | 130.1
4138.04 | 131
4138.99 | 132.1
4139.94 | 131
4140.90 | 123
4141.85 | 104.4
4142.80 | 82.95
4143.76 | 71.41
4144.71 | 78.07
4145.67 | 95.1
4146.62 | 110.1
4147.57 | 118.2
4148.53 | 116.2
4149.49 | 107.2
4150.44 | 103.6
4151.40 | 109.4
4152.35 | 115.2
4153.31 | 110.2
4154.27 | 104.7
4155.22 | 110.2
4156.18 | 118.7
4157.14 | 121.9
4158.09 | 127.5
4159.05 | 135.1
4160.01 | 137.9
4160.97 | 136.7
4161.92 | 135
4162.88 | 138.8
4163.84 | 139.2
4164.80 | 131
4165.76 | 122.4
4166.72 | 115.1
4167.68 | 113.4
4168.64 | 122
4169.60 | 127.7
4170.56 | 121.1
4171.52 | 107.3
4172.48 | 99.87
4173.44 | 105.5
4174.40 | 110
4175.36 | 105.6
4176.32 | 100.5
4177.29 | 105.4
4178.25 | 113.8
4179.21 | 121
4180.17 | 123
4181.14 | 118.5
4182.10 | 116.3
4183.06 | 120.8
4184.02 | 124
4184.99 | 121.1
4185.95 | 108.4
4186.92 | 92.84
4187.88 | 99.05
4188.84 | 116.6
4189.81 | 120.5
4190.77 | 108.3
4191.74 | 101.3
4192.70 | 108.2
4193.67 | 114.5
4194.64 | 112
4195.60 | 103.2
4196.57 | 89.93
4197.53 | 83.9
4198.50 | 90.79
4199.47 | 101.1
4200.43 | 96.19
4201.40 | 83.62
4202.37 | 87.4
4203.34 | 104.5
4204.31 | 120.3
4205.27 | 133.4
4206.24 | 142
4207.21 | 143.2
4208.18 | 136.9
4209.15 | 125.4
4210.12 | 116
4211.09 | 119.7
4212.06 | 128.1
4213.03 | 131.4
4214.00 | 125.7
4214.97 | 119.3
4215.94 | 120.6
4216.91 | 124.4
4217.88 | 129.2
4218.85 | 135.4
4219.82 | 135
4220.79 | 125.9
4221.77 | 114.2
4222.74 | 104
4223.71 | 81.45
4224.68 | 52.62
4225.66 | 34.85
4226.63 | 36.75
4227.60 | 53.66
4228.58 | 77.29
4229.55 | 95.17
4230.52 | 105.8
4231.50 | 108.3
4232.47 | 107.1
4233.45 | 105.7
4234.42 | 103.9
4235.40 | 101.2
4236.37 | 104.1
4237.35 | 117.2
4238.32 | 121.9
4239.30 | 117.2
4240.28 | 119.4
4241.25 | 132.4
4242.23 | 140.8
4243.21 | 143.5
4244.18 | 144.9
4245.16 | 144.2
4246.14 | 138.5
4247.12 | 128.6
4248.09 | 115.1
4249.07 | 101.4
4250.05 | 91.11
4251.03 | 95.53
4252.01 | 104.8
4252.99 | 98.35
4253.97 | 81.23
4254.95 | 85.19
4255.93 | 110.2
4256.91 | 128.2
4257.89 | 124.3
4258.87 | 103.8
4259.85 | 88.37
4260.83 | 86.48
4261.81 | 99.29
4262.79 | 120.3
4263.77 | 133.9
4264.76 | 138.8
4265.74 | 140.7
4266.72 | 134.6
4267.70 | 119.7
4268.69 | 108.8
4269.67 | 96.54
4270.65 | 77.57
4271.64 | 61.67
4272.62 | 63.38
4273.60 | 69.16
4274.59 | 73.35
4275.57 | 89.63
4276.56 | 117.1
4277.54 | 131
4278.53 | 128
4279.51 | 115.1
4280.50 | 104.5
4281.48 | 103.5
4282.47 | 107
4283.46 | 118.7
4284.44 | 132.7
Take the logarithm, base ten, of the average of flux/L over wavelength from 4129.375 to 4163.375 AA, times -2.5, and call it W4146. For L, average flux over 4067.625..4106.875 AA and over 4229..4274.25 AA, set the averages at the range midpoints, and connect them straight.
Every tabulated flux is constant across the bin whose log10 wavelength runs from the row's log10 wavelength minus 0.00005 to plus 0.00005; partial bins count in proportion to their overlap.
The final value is 0.01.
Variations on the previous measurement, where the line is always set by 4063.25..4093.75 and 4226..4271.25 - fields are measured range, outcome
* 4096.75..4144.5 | -0.08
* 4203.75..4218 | -0.16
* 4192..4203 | 0.13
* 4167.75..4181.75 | -0.03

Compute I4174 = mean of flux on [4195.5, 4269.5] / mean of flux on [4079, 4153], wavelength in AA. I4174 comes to 0.91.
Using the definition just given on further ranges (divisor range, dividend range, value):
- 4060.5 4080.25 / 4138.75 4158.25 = 1.16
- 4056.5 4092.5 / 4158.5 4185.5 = 1.10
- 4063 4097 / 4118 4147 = 1.00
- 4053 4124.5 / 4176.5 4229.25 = 0.93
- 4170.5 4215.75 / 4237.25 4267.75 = 1.04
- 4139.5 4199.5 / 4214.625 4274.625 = 0.95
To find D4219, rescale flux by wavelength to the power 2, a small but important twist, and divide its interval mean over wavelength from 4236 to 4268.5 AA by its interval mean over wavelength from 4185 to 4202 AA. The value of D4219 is 1.17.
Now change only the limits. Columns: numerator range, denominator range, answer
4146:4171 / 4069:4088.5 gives 1.12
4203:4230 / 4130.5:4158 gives 1.04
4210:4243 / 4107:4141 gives 0.91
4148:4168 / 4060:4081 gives 1.34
